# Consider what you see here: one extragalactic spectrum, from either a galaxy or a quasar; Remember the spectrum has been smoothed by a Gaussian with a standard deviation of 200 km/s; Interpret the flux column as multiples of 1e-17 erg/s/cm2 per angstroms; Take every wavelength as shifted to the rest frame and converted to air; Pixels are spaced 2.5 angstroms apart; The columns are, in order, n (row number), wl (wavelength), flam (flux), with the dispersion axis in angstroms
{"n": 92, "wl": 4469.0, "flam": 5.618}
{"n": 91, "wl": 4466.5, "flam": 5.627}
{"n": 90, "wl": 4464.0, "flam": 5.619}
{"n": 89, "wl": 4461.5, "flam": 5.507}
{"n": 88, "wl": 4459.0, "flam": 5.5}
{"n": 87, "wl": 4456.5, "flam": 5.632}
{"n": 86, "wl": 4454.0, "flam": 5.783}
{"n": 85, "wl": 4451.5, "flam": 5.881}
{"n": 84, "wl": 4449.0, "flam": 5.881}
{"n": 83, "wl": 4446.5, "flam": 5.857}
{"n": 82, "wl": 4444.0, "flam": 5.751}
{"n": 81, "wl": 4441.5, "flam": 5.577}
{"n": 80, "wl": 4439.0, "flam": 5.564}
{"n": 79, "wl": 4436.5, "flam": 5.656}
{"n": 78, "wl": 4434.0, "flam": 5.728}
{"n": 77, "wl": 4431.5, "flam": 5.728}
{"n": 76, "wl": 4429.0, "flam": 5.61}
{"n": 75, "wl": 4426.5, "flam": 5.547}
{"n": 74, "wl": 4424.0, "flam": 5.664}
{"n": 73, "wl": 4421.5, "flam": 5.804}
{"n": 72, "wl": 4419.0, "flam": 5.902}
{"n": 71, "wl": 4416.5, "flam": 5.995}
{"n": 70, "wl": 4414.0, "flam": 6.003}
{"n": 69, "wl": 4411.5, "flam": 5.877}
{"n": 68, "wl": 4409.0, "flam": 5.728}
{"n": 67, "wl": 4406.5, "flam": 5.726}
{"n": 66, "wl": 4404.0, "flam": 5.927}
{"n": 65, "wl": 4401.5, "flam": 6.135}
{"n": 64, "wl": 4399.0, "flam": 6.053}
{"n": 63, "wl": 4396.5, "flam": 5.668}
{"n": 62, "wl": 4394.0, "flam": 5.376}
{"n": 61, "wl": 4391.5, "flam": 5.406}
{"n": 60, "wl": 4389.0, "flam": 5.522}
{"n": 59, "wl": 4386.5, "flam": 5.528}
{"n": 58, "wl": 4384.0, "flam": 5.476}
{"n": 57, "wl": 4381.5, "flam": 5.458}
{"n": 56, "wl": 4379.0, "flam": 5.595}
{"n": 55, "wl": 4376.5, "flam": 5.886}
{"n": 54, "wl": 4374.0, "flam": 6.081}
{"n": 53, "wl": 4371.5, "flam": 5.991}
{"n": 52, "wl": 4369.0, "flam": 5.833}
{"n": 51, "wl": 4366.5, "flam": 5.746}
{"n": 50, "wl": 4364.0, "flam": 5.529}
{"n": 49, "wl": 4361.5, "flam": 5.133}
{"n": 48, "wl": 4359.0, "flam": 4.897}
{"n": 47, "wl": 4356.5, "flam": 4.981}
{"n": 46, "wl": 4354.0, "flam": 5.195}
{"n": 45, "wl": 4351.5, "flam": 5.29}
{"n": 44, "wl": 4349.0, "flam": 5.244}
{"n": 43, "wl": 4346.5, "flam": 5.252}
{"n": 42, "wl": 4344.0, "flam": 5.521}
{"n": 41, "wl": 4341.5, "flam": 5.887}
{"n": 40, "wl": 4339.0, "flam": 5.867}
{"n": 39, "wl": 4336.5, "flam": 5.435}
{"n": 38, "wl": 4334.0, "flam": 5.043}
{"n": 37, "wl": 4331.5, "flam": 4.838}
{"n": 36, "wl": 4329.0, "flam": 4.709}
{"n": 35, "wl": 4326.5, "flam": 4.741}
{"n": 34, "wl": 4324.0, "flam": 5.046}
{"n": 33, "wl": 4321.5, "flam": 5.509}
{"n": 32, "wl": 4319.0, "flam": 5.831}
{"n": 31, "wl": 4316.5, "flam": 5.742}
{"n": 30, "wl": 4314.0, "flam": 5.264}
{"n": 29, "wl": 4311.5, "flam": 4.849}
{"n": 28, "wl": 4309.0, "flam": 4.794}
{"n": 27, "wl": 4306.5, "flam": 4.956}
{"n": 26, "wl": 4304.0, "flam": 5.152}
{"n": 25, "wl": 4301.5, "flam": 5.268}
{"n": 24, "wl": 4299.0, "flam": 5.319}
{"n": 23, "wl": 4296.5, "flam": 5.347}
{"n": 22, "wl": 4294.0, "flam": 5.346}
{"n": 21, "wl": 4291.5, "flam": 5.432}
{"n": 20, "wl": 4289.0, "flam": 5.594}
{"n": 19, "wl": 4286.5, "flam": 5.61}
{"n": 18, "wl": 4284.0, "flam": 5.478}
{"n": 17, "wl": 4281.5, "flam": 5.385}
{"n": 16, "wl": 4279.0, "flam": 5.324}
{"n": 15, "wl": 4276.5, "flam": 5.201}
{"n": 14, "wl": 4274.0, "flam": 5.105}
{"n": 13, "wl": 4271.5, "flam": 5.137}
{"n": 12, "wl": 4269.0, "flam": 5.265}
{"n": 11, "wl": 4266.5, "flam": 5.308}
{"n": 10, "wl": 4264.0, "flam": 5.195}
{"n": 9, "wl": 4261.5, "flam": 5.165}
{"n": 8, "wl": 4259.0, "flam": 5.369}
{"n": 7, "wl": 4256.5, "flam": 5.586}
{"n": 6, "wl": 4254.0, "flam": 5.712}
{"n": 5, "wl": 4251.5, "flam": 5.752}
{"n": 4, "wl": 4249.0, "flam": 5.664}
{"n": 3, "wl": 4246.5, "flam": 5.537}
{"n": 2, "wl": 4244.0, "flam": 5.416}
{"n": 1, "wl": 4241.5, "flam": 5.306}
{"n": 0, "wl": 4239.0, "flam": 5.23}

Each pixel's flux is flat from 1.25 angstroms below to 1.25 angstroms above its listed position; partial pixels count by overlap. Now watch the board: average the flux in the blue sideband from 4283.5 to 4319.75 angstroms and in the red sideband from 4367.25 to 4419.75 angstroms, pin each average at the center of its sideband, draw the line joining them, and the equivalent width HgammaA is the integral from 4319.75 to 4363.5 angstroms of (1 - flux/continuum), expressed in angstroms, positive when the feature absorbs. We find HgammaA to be 2.32 angstroms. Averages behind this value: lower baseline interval 5.32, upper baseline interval 5.77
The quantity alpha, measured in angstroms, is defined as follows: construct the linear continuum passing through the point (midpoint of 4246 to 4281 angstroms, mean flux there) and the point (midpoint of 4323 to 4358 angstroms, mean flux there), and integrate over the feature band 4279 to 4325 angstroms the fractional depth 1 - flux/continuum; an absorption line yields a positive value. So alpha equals -0.29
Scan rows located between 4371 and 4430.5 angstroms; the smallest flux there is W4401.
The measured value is 5.376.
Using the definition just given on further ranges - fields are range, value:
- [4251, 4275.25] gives 5.105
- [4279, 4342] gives 4.709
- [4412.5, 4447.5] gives 5.547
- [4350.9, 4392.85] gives 4.897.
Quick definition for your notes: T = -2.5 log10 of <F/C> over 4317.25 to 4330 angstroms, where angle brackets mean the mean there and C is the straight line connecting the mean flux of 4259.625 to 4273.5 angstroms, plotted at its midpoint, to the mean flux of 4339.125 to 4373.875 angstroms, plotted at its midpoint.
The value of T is 0.03 mag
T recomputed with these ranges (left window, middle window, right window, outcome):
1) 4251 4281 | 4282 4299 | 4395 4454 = -0.01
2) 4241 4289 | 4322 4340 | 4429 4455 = 0.09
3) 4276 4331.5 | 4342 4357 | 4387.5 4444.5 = 0.03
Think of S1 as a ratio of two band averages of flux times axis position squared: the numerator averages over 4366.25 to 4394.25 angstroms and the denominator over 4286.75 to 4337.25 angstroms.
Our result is 1.12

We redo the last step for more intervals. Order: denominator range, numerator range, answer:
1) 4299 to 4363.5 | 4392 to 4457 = 1.15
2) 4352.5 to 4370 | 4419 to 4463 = 1.11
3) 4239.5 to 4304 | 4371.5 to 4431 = 1.13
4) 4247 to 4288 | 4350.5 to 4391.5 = 1.07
